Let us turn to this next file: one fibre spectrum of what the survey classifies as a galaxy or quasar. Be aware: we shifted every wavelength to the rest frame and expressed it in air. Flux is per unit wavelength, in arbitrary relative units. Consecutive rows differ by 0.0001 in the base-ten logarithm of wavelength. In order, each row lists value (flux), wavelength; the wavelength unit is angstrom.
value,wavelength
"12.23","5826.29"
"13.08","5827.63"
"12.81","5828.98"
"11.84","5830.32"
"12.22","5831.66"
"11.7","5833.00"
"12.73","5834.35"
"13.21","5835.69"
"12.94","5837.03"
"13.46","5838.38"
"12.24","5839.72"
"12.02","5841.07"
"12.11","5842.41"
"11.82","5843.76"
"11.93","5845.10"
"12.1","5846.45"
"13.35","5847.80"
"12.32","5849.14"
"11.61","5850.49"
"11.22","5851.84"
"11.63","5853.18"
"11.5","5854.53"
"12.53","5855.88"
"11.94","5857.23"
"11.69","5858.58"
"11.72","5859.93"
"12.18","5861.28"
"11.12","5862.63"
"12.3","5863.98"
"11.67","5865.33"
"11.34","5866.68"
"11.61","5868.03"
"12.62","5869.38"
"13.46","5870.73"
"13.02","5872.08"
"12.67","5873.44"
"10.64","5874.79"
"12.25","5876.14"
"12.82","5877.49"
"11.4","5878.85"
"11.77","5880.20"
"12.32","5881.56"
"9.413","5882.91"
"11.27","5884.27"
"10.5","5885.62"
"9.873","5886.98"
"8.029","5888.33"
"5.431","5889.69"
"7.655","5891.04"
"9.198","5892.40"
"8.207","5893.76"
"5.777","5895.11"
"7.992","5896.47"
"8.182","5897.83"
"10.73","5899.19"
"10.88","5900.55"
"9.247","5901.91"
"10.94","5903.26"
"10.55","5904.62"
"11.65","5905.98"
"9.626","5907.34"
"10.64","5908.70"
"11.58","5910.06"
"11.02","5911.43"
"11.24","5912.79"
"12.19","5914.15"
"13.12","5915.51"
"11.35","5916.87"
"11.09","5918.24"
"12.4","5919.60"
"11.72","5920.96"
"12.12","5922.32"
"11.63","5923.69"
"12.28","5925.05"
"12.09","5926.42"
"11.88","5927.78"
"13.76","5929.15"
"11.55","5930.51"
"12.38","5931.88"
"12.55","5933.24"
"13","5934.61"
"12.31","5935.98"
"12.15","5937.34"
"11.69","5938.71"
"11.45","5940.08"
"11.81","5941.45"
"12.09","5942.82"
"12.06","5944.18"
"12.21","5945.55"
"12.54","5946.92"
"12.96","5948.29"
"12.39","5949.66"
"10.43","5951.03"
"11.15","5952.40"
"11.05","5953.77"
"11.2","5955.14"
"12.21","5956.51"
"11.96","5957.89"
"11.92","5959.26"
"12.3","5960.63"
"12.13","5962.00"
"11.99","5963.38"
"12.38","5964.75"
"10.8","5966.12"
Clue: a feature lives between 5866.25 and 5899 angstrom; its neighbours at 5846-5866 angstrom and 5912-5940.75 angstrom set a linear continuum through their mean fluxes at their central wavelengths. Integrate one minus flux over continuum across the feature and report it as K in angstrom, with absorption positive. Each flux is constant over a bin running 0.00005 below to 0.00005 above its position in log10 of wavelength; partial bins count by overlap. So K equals 4.6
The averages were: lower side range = 11.9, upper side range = 12.1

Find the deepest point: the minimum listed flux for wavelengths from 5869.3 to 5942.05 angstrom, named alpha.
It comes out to 5.431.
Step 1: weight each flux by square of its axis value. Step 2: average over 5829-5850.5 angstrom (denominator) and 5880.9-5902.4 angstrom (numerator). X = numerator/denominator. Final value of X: 0.74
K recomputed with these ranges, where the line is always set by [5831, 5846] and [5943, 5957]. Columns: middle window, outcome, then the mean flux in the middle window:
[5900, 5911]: 1.29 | 10.6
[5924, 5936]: -0.47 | 12.4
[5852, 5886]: 1.17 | 11.8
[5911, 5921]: 0.18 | 11.8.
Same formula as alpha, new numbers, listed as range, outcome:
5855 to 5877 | 10.64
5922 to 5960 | 10.43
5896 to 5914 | 7.992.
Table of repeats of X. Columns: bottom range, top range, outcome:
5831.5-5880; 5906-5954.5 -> 1.00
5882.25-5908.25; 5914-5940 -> 1.33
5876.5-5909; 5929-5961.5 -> 1.25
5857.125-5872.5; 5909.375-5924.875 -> 1.00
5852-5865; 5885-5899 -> 0.70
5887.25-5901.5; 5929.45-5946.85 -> 1.49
